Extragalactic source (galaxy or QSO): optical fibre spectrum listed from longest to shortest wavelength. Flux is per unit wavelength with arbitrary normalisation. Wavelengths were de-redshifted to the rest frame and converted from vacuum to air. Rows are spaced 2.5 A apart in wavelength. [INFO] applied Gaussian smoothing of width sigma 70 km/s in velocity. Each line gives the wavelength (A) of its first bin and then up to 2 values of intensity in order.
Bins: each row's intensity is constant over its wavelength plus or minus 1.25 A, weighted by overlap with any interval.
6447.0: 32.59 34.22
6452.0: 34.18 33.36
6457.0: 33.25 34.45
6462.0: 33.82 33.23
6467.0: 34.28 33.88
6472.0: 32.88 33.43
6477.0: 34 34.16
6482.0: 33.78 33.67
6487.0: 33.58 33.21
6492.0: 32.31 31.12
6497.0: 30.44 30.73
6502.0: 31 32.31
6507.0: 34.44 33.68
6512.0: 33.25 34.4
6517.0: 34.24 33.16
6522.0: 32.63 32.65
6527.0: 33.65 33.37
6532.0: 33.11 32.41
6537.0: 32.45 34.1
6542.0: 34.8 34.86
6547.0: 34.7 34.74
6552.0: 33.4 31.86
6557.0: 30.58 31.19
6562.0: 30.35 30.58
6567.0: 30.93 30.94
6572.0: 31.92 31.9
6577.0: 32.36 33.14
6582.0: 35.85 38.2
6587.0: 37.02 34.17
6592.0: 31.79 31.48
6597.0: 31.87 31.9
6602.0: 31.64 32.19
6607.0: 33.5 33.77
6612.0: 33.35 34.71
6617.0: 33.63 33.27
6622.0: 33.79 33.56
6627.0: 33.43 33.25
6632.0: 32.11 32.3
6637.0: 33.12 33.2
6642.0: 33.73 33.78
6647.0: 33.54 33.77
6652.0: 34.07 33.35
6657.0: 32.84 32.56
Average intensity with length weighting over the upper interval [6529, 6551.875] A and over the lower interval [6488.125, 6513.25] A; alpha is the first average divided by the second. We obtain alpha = 1.05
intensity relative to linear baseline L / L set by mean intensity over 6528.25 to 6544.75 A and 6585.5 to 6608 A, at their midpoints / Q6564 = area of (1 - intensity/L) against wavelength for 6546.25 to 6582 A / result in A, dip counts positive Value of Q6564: 1.2 A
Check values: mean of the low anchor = 33.5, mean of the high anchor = 32.9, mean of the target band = 32.1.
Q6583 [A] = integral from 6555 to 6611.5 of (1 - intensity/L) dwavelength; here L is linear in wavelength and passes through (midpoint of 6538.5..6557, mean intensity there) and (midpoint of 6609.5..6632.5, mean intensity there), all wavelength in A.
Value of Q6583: 1.8 A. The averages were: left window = 33.8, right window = 33.5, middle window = 32.6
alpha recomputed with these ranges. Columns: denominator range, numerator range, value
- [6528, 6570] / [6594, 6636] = 1.01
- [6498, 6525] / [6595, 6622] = 1.00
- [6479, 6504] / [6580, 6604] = 1.04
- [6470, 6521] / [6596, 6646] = 1.00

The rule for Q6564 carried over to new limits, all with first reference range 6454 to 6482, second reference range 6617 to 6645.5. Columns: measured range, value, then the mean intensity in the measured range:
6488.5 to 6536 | 1.20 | 32.7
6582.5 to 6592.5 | -0.67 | 35.6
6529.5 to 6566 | 0.75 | 32.8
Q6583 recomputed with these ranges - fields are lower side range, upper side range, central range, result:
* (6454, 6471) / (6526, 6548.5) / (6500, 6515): 0.33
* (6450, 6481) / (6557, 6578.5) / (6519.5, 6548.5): -1.30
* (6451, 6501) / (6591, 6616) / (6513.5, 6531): -0.24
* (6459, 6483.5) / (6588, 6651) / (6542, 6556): -0.22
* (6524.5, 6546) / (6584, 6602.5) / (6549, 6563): 0.67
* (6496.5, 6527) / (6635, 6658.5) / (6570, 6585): -0.18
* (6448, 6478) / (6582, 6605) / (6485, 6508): 1.05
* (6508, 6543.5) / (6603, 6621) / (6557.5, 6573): 1.16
